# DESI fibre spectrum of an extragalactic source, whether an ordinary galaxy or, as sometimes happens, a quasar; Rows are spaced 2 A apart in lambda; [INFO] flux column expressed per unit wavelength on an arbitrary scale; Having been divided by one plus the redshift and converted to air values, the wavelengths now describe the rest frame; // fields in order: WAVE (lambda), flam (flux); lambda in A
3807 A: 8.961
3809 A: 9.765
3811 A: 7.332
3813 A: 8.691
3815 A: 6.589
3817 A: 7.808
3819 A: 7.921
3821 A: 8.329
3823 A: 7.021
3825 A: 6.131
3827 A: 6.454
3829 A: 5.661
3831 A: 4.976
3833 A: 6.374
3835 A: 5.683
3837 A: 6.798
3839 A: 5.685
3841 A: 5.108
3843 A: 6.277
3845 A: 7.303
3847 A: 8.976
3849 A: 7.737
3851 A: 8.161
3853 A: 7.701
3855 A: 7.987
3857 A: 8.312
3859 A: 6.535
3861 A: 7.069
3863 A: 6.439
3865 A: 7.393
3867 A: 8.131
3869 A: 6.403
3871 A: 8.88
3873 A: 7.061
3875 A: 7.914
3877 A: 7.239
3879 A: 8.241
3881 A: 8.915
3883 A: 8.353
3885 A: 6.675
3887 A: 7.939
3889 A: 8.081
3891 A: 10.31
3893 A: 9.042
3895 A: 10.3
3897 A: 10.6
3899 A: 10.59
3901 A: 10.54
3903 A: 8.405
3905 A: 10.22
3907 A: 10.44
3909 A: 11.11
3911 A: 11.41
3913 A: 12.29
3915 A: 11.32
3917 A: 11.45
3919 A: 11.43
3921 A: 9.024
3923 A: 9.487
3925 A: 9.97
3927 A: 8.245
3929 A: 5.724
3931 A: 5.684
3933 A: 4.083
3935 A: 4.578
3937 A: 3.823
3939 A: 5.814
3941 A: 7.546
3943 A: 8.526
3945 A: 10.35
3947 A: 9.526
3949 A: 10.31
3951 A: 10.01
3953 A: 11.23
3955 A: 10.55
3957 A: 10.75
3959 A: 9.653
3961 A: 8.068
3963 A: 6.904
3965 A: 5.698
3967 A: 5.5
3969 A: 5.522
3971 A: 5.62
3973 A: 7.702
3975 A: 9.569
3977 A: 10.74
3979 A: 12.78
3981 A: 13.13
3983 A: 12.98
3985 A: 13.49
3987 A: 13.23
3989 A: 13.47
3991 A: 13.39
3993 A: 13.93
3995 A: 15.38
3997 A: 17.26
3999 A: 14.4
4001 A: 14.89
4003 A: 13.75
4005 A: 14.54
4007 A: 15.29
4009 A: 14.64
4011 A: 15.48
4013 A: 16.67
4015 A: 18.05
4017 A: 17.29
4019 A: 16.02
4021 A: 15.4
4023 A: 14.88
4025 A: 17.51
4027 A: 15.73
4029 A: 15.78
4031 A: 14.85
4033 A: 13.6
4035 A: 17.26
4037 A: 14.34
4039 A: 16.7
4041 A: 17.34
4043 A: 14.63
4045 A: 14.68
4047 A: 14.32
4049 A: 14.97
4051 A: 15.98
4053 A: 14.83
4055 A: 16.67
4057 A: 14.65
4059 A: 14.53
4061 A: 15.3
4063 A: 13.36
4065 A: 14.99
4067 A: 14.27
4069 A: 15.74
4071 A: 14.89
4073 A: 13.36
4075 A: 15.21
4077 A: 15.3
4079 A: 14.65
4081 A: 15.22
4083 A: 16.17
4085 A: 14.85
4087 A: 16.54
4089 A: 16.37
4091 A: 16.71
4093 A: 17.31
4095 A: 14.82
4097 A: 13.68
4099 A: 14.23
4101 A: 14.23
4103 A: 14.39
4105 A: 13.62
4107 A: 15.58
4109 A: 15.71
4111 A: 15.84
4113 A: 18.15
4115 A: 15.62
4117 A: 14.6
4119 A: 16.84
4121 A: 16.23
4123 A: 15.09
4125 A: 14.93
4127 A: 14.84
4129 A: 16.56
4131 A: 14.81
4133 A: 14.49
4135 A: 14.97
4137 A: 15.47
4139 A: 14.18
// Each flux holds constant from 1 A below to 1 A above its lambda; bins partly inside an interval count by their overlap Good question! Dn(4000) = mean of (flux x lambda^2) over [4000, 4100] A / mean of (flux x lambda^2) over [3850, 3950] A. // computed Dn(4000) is 1.95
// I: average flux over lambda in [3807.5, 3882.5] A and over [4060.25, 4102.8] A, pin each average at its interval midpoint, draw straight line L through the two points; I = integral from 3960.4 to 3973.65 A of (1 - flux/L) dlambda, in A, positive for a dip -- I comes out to 5.8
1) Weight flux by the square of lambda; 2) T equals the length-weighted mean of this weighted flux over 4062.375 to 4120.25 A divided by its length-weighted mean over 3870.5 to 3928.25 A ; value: 1.77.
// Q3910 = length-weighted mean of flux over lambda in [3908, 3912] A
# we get 11.3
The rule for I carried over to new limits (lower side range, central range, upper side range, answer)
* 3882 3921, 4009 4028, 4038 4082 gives -3.47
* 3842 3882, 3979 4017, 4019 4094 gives -4.68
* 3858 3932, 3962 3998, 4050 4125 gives 2.76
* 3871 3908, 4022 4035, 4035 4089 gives -1.45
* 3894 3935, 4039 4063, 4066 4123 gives -2.26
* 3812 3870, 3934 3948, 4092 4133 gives 4.09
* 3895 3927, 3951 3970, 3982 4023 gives 6.71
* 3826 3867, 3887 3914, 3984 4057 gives -1.93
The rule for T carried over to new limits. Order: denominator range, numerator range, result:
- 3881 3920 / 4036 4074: 1.62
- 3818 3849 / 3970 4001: 2.05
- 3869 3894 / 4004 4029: 2.10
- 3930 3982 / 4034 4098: 1.96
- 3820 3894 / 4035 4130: 2.34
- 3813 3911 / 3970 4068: 1.99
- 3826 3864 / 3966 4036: 2.18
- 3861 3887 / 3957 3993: 1.38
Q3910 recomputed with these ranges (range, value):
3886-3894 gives 8.84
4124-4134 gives 15.1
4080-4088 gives 15.7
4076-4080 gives 15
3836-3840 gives 6.24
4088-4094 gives 16.8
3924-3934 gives 6.74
